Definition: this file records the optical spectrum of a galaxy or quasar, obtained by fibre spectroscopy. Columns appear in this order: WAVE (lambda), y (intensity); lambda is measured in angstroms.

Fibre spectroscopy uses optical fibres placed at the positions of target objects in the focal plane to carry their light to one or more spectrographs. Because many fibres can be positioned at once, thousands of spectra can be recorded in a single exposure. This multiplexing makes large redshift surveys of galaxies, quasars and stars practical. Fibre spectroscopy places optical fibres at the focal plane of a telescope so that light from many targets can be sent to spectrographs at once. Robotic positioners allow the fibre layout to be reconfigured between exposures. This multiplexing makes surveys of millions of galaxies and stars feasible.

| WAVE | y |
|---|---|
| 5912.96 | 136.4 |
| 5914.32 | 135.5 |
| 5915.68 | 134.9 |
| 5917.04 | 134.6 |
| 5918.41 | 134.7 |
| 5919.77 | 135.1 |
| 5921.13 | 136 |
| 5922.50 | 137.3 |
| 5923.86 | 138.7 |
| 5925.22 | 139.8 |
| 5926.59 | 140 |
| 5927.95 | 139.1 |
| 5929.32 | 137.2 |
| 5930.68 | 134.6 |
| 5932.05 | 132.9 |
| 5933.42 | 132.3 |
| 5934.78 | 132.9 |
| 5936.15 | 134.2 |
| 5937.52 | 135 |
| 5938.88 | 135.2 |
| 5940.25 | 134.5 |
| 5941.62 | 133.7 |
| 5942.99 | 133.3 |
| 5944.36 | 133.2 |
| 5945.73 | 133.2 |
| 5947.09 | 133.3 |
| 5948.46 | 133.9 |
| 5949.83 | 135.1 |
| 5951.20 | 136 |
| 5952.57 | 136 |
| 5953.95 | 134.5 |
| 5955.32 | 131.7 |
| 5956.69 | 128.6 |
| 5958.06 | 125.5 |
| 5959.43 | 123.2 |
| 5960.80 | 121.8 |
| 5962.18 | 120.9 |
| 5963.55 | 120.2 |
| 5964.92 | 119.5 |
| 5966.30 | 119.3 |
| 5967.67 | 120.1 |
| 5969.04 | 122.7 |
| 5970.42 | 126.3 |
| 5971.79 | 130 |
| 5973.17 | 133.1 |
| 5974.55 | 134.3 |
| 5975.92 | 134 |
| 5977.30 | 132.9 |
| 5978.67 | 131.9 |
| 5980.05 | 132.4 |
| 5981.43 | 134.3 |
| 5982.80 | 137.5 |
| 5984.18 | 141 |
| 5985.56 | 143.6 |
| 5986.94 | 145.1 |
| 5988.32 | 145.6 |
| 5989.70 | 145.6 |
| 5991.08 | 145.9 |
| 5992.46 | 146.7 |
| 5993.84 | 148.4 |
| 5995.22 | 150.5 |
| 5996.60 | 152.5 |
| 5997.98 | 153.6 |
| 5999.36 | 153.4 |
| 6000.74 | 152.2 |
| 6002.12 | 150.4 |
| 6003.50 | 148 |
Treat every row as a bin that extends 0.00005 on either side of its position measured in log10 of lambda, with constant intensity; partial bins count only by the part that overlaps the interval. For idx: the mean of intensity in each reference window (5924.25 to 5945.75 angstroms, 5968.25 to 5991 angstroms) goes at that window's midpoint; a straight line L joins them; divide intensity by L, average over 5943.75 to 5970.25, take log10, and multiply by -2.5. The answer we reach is 0.06 mag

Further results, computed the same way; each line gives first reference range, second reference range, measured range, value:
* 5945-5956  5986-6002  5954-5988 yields 0.091 mag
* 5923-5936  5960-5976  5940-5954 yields -0.025 mag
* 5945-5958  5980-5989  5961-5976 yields 0.099 mag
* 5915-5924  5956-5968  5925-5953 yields -0.045 mag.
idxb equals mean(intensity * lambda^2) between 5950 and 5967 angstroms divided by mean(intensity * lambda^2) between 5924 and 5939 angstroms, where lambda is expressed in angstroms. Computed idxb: 0.9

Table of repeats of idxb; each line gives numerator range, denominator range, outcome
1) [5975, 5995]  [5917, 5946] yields 1.06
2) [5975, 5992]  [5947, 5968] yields 1.10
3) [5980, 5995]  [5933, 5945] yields 1.09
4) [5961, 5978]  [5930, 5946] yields 0.95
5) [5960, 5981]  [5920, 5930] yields 0.93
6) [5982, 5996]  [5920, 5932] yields 1.08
